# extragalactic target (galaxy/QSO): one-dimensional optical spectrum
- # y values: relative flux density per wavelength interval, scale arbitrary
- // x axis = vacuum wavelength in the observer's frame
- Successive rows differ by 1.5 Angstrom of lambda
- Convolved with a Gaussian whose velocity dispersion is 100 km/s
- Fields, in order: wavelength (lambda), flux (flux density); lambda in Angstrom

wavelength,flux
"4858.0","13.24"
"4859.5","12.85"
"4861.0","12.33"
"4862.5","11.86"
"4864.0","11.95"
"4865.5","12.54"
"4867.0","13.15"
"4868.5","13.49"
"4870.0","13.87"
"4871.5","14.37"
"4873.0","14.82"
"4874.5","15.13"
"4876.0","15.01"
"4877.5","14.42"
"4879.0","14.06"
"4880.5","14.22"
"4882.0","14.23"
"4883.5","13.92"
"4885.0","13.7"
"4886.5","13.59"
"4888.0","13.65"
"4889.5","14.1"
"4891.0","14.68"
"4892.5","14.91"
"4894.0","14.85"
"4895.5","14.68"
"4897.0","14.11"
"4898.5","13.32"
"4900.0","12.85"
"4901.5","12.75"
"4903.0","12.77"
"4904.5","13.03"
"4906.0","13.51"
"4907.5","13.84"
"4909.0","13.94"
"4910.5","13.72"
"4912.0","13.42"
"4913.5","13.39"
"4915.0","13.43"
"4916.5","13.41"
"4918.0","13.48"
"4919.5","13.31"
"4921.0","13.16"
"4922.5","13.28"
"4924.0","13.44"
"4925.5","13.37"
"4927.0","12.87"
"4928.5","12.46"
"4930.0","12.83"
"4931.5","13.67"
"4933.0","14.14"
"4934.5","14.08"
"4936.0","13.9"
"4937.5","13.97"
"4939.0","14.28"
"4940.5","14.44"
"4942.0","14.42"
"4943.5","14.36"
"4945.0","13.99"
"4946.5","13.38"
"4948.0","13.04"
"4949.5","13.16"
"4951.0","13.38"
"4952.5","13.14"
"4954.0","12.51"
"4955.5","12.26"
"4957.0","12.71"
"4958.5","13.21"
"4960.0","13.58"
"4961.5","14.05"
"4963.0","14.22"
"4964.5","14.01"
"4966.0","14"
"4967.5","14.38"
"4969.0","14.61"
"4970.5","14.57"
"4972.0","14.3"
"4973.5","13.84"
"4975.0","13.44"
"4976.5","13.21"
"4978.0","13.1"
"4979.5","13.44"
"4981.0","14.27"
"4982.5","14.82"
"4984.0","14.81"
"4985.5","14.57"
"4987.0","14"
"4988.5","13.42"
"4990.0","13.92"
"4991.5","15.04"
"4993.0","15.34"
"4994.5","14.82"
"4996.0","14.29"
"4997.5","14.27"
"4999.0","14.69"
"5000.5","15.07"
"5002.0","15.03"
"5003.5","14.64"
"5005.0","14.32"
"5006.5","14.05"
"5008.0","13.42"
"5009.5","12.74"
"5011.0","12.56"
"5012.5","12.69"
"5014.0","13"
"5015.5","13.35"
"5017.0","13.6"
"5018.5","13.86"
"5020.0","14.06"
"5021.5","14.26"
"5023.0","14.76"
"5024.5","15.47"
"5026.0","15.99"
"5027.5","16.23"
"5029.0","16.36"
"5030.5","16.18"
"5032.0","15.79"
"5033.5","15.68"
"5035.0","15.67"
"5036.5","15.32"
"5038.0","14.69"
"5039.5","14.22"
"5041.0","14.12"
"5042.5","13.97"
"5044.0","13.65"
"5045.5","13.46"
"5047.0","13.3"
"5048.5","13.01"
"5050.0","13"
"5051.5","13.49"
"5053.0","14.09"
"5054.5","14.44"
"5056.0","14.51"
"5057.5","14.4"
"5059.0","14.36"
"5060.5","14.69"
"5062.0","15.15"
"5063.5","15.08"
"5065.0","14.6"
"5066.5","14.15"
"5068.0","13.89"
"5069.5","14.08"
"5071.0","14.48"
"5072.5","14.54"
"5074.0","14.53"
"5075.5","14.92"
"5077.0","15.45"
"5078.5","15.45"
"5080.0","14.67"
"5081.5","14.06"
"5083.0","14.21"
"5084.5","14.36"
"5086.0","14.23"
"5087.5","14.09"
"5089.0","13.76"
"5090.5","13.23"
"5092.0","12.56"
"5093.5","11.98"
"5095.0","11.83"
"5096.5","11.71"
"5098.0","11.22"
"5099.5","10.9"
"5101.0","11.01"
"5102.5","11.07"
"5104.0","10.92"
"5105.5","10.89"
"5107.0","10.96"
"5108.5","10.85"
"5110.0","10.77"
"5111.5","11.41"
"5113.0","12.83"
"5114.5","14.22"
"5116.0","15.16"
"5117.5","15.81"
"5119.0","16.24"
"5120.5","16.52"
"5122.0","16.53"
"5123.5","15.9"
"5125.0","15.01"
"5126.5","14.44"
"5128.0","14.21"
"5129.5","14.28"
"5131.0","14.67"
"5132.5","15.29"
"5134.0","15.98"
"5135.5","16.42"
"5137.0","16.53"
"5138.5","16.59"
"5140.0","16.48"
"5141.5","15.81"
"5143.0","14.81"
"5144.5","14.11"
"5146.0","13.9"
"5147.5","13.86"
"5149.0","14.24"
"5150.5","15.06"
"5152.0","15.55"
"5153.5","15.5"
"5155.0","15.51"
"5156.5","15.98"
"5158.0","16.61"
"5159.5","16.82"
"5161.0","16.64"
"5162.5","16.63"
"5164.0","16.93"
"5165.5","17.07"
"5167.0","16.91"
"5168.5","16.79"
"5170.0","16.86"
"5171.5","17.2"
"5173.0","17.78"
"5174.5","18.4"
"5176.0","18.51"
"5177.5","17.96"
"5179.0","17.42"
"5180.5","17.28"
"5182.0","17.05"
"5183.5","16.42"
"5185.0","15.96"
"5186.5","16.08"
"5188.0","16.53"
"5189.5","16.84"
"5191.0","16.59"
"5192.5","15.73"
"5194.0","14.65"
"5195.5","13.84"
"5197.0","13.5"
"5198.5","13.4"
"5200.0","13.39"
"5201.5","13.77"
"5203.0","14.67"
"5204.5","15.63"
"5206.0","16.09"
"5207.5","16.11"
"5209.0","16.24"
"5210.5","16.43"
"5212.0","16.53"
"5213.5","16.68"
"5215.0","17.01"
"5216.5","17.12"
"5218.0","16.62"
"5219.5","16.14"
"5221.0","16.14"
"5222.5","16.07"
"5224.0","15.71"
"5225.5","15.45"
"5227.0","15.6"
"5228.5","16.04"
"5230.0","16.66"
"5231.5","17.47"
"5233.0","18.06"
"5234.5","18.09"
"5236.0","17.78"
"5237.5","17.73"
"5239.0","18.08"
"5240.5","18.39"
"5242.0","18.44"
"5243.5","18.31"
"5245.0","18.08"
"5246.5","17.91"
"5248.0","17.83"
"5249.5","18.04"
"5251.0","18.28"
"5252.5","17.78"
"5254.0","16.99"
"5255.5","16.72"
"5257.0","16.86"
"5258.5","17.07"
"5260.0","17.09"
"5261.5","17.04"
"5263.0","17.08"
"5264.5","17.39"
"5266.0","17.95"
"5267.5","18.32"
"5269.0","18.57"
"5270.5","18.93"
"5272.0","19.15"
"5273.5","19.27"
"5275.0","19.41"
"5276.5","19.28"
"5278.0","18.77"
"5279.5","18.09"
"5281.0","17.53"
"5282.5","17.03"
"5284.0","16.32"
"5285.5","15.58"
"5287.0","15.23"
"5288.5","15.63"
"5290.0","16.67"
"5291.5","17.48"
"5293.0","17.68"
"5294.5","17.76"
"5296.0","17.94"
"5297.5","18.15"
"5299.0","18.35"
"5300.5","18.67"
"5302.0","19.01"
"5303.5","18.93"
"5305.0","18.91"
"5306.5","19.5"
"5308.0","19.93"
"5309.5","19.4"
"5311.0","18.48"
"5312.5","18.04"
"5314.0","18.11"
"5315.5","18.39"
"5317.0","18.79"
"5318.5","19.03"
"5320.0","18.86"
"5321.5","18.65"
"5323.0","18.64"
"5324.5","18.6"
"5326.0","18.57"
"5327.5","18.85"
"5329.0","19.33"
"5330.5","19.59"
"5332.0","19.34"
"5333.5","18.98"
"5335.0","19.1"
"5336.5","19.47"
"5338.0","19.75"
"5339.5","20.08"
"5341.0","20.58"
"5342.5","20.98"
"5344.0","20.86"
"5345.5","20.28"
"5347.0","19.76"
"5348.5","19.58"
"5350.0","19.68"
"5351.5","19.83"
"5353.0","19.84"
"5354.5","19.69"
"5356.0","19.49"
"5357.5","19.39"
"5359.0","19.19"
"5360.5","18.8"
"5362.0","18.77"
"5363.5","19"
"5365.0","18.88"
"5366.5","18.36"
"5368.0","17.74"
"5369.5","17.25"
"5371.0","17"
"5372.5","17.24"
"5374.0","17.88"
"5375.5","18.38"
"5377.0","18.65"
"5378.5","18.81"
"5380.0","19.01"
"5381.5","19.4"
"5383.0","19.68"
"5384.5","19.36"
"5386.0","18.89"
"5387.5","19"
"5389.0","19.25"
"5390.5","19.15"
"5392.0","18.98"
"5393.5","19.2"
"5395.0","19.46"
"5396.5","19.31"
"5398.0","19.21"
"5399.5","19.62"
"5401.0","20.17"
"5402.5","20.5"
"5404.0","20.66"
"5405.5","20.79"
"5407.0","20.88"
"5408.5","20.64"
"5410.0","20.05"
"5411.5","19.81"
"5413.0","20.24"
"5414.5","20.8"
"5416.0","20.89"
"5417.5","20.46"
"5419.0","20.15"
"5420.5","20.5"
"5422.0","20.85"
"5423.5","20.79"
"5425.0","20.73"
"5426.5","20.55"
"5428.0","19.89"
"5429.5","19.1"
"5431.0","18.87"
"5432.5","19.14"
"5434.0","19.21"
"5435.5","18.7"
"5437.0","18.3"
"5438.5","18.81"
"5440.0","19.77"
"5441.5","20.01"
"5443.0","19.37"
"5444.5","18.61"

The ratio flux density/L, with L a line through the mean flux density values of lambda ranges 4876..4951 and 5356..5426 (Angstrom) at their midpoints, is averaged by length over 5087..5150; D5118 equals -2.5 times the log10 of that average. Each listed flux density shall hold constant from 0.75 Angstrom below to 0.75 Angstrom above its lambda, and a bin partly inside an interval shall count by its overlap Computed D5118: 0.174 mag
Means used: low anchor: 13.7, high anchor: 19.4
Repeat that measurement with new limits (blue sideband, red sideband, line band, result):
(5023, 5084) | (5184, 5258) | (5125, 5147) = 0.02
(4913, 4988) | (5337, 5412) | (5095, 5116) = 0.33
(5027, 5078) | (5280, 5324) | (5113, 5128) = 0.01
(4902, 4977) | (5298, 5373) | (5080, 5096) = 0.16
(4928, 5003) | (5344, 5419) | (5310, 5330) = 0.00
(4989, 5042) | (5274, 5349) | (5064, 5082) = 0.06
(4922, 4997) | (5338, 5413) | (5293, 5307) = -0.01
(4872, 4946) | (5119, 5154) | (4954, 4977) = 0.04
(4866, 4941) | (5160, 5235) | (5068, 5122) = 0.16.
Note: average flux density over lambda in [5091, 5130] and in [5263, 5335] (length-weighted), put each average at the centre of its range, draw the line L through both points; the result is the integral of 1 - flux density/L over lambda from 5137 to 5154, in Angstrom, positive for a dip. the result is -1.4 Angstrom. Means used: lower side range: 13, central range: 15.1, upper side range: 18.3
